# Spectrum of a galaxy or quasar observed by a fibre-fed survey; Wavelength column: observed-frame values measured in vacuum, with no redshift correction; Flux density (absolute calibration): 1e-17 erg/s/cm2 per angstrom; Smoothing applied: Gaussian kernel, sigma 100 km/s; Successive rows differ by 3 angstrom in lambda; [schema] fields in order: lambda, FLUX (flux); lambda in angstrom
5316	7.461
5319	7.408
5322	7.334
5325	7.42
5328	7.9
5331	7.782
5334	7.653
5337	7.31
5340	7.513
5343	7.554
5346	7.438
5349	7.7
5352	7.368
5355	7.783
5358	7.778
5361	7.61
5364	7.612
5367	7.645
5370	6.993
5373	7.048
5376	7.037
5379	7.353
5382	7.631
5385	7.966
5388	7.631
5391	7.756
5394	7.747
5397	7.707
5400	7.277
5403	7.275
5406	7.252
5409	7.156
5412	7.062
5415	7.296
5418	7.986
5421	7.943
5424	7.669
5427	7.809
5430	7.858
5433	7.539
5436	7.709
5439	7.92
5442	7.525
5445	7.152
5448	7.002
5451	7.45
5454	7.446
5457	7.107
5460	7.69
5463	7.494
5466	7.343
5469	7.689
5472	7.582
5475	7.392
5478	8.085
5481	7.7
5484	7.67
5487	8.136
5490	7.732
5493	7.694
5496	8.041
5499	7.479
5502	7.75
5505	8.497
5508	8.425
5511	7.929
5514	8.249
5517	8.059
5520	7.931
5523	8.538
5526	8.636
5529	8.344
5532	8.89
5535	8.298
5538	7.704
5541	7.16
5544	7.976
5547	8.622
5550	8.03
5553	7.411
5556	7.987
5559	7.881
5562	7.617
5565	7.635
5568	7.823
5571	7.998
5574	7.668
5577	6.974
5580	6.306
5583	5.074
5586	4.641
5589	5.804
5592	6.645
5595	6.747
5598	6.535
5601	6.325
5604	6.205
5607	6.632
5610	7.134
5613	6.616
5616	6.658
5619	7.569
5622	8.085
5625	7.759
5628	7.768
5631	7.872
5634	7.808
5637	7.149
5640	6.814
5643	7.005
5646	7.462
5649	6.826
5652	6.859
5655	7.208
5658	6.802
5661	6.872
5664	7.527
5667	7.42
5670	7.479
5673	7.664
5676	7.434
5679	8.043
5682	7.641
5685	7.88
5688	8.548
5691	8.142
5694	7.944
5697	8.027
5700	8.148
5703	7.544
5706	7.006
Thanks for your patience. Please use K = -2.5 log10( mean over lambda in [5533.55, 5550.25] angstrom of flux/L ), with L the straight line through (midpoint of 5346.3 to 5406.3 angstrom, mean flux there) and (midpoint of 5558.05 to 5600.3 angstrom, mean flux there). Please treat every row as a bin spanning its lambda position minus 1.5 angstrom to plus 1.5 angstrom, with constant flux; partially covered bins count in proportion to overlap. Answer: -0.152 mag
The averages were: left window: 7.51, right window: 6.79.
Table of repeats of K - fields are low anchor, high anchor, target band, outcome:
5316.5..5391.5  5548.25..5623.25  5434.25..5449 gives -0.02 mag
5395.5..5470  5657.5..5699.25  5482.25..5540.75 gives -0.07 mag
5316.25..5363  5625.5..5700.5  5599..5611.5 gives 0.15 mag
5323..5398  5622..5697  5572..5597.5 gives 0.20 mag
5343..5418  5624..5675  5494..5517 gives -0.09 mag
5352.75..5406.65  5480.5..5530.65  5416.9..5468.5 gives 0.03 mag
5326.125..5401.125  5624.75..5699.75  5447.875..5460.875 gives 0.03 mag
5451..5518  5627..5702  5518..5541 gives -0.07 mag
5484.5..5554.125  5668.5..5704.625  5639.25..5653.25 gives 0.13 mag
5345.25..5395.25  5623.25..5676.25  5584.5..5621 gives 0.14 mag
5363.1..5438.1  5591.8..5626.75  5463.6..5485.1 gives -0.05 mag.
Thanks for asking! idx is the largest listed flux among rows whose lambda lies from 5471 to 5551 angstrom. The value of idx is 8.89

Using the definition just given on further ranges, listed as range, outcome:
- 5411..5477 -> 7.986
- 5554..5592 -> 7.998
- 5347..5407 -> 7.966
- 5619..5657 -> 8.085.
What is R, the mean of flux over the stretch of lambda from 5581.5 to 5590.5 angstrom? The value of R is 5.17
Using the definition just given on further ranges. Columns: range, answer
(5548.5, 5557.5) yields 7.81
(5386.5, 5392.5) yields 7.69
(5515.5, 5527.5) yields 8.29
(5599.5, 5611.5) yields 6.57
